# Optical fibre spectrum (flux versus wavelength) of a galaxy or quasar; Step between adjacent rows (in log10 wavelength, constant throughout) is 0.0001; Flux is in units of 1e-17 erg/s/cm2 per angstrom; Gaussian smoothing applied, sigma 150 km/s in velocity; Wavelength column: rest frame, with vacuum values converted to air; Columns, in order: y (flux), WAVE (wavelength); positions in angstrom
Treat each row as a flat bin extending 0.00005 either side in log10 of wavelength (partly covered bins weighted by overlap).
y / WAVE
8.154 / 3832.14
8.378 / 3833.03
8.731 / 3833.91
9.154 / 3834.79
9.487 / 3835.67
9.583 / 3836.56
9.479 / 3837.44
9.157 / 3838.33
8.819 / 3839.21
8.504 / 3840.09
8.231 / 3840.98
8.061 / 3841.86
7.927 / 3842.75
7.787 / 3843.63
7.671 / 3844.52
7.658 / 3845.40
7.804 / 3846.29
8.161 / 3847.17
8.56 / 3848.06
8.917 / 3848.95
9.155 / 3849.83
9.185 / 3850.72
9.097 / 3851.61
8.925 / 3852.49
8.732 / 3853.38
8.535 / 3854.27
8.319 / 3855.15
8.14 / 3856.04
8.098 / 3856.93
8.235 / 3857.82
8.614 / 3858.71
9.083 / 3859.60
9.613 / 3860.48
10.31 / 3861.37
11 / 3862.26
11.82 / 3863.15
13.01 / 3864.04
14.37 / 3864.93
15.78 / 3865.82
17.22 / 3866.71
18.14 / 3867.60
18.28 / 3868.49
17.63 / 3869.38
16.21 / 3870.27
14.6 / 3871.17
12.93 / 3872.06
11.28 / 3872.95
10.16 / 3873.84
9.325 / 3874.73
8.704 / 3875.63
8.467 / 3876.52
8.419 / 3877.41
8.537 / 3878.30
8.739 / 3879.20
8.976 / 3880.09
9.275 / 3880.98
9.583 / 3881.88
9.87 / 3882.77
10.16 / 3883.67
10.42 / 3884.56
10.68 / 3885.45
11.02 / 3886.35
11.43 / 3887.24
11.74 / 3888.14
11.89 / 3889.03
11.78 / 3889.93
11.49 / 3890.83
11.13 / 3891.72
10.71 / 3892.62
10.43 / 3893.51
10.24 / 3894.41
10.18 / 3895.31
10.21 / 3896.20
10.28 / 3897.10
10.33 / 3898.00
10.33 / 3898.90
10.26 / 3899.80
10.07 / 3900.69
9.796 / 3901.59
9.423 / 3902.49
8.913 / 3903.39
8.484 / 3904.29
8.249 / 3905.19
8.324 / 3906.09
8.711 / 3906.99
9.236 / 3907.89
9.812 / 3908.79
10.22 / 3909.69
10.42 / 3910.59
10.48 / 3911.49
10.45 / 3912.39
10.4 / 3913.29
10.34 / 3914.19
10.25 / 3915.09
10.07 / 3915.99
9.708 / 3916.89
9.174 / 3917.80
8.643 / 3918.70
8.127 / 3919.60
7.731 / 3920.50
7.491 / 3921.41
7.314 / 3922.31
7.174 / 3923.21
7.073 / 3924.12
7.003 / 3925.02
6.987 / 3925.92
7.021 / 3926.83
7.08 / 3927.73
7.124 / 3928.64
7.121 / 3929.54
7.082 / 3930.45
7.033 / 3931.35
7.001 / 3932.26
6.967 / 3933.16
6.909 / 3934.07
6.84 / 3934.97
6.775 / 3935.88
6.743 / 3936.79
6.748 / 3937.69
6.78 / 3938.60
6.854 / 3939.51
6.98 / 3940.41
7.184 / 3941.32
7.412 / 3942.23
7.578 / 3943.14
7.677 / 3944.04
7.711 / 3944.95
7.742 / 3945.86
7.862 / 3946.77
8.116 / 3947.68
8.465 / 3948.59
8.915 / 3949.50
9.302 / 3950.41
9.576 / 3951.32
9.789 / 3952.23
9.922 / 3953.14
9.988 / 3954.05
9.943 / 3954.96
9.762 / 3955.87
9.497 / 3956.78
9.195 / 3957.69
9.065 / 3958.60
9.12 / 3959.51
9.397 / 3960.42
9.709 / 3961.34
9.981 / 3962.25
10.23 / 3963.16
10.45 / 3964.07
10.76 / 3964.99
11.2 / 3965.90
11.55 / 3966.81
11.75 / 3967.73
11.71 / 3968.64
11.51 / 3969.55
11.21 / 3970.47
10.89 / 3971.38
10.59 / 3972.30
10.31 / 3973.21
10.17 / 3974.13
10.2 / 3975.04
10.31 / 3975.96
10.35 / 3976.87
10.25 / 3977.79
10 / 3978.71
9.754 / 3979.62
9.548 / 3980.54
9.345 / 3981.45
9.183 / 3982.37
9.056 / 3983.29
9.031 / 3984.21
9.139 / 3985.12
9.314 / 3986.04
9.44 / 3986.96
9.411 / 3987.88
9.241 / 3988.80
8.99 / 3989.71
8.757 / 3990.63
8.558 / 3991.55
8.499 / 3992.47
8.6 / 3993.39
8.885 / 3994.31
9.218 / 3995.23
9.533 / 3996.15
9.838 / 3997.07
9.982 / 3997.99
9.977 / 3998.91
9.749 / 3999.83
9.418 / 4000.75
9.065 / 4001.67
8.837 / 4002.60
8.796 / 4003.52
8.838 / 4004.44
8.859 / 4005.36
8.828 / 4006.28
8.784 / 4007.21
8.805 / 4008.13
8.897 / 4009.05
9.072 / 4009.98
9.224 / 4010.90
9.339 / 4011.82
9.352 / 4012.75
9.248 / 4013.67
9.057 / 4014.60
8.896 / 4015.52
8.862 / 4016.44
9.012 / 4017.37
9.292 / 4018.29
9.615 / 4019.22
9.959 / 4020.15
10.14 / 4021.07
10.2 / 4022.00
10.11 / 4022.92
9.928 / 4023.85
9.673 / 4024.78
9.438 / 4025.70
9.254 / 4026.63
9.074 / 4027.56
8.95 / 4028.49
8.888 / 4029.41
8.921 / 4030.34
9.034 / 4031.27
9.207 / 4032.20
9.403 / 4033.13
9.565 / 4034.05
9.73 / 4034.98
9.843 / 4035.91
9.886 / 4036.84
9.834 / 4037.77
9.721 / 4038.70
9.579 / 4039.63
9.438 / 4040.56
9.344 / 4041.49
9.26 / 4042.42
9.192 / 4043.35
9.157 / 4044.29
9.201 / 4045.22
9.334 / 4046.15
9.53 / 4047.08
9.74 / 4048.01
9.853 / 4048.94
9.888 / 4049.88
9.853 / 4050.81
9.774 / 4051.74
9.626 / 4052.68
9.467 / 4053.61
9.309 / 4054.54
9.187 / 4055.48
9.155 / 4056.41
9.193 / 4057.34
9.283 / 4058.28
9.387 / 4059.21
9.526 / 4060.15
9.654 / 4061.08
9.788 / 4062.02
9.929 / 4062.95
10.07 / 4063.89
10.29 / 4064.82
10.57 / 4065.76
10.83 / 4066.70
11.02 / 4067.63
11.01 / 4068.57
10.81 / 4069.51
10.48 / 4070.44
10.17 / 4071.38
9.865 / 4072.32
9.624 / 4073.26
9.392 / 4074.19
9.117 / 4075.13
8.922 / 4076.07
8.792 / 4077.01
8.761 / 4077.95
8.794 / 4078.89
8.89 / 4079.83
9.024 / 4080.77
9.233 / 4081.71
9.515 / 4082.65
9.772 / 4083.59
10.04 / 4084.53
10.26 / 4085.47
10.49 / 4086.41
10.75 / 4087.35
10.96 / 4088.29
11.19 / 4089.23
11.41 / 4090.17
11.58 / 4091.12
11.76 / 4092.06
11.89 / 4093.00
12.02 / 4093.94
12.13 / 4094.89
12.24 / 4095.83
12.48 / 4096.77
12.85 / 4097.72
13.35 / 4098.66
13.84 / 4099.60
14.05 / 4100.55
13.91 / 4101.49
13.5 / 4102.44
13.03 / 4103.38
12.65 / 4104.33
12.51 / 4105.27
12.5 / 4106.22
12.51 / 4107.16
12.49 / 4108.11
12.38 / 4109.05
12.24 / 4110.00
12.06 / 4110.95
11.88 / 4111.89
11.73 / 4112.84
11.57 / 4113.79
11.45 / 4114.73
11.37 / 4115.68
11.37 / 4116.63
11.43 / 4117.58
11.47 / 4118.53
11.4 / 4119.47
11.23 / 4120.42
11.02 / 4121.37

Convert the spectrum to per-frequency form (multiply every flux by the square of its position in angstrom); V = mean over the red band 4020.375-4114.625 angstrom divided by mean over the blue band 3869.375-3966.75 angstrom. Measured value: 1.2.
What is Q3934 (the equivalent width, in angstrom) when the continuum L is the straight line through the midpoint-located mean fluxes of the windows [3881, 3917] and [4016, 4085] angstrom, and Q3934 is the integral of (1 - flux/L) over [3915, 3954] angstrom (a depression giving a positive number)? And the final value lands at 8.73 angstrom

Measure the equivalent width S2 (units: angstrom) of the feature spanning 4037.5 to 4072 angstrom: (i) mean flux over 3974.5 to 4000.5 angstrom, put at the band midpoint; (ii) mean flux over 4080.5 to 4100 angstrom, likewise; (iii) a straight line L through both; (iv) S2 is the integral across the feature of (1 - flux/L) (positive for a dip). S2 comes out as 2.9 angstrom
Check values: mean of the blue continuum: 9.44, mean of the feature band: 9.77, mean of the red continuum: 11.3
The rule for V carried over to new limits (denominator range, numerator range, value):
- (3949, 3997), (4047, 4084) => 1.03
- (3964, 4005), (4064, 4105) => 1.18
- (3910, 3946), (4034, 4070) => 1.32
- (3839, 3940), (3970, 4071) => 1.07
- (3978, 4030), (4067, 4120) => 1.27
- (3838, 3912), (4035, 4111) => 1.14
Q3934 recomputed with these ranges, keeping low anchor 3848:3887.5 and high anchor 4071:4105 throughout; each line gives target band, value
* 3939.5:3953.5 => 3.5 angstrom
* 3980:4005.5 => 4.1 angstrom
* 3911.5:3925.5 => 2.7 angstrom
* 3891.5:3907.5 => 1.6 angstrom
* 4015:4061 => 6.4 angstrom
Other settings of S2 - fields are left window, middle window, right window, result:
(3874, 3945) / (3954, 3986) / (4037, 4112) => -1.99 angstrom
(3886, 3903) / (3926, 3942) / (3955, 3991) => 5.21 angstrom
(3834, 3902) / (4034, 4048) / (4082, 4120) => 2.41 angstrom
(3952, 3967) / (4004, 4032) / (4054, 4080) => 1.63 angstrom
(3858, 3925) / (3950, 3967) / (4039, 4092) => 0.57 angstrom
